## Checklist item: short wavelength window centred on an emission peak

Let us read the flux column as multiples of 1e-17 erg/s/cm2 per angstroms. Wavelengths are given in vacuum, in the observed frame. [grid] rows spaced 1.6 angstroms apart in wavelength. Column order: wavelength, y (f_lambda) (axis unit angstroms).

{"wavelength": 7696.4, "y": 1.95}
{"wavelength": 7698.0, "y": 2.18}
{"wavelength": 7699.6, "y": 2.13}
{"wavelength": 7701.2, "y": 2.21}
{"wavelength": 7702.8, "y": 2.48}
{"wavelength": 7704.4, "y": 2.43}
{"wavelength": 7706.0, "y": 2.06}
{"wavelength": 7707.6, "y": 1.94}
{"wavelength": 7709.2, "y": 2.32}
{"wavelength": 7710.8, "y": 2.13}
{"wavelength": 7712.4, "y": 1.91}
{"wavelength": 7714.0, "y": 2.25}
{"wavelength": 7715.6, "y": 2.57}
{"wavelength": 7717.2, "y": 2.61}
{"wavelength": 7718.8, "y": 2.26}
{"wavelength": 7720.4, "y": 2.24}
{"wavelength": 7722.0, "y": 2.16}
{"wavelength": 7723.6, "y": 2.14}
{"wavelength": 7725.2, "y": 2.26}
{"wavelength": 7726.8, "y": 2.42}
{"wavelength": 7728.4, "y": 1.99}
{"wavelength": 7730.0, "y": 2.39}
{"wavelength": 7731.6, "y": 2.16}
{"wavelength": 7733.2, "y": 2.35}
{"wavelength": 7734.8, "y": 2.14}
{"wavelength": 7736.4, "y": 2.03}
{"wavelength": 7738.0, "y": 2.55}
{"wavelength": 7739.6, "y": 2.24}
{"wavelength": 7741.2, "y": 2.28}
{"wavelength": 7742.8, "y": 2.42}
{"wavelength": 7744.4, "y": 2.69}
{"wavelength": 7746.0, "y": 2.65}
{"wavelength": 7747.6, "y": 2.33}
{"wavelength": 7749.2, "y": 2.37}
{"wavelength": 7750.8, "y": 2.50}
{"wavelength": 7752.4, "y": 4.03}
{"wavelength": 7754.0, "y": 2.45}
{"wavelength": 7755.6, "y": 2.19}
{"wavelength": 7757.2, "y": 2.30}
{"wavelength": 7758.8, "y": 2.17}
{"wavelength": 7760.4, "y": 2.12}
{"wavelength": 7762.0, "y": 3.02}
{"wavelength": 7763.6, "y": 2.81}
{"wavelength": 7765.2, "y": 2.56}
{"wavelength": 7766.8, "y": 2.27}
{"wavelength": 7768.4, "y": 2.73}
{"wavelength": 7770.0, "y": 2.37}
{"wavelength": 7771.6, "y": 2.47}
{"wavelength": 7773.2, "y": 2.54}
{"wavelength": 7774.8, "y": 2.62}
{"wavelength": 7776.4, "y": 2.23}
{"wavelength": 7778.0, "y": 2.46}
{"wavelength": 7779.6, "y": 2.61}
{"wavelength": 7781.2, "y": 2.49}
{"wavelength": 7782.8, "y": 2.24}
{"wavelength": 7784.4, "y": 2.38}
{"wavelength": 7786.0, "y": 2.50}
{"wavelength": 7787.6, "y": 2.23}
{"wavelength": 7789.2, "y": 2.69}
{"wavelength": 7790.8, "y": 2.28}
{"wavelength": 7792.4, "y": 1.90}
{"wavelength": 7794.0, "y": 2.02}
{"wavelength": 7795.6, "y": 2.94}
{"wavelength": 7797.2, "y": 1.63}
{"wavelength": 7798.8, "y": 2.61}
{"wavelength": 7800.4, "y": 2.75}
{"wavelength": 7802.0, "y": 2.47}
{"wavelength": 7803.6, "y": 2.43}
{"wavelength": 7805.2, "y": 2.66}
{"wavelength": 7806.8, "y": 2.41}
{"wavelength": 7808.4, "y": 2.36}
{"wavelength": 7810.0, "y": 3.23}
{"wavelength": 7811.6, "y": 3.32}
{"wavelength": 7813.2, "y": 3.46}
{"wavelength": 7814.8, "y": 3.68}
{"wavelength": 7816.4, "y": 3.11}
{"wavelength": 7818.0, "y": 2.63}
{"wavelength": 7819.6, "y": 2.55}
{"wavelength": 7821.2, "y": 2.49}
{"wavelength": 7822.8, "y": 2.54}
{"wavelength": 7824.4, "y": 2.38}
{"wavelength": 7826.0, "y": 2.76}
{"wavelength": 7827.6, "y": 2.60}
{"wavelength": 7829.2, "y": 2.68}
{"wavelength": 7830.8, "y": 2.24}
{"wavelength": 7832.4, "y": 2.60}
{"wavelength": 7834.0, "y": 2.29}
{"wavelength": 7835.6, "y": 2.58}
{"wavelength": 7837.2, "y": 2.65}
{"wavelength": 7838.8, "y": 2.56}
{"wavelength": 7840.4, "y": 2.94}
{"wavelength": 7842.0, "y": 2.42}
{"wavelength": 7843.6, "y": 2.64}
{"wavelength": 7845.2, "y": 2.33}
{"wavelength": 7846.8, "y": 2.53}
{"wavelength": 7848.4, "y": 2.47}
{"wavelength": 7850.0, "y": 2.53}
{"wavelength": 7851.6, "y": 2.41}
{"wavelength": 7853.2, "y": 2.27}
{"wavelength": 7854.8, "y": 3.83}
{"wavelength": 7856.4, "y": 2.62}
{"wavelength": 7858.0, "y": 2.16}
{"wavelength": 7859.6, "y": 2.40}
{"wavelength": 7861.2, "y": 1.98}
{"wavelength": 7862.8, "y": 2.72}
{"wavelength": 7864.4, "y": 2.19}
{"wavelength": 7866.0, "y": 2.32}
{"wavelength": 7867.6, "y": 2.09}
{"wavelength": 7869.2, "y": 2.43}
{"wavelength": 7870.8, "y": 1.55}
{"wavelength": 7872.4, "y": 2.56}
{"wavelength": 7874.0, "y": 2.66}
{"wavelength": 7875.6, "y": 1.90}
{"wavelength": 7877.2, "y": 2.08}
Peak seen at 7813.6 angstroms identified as H-gamma 4340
